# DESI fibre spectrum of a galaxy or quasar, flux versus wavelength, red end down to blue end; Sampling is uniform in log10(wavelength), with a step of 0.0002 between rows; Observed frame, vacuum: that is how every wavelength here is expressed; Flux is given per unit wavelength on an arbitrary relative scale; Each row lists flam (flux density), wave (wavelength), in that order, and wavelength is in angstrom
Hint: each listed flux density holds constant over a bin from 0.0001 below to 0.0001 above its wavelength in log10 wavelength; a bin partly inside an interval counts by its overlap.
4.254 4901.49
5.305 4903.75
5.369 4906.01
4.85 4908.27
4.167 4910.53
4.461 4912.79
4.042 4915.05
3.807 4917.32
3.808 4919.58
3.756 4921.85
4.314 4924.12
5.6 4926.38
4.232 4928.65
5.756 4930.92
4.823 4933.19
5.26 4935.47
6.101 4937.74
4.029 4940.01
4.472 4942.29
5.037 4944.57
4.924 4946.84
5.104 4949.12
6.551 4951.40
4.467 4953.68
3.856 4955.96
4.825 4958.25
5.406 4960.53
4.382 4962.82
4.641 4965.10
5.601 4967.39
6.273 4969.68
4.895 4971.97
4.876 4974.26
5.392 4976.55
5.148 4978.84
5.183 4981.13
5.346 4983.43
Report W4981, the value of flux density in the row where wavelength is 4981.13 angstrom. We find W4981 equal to 5.183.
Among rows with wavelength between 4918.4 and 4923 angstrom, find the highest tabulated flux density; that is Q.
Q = 3.808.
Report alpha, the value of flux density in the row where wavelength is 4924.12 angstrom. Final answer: 4.314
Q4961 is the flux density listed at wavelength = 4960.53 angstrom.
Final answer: 5.406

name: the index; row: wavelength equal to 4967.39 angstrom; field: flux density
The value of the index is 5.601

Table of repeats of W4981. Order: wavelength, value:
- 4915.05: 4.042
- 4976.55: 5.392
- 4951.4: 6.551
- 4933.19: 4.823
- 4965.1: 4.641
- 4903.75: 5.305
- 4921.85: 3.756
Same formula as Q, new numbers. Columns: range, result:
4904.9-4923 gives 5.369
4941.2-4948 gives 5.037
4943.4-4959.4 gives 6.551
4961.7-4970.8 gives 6.273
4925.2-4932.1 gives 5.756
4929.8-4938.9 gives 6.101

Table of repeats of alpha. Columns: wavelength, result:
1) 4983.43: 5.346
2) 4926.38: 5.6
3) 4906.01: 5.369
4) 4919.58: 3.808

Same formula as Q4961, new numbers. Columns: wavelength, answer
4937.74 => 6.101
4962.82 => 4.382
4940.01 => 4.029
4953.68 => 4.467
